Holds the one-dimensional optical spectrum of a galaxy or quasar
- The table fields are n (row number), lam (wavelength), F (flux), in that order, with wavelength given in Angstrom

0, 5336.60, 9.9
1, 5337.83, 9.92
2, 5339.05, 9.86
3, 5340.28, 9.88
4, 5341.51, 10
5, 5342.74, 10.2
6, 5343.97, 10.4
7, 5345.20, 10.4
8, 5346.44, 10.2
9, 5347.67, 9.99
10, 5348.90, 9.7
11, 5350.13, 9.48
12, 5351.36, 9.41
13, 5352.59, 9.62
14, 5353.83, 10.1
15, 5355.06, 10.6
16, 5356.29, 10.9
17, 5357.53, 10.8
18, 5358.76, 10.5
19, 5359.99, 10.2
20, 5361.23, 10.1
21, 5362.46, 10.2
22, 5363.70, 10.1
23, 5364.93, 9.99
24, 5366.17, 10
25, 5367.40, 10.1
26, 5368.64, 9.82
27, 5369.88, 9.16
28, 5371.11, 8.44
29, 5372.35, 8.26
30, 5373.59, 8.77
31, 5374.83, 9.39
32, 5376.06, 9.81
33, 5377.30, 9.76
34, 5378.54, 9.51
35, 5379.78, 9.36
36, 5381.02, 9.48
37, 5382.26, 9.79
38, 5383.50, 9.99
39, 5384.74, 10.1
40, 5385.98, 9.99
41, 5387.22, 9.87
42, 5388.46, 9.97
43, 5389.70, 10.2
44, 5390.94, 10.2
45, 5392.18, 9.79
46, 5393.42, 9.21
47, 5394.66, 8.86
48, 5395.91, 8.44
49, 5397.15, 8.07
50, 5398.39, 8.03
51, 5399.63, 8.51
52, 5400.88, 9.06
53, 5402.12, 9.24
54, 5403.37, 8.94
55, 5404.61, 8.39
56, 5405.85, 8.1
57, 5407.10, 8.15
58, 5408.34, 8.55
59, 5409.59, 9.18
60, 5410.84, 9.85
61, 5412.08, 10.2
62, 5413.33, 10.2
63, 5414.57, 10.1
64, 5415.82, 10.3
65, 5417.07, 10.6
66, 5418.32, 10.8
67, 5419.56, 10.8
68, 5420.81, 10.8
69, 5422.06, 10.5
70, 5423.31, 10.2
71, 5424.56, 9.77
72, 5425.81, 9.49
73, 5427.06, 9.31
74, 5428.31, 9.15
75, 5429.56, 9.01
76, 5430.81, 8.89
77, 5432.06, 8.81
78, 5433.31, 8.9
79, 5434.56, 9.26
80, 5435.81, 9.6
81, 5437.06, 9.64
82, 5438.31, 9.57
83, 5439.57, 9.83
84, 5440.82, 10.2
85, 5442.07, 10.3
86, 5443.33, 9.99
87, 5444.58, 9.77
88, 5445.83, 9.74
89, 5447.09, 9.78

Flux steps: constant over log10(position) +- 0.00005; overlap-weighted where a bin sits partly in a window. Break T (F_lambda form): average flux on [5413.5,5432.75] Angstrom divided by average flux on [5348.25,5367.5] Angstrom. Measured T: 0.98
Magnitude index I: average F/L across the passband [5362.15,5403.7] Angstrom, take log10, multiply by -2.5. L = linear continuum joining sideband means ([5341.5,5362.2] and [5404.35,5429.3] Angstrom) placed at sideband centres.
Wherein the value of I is 0.06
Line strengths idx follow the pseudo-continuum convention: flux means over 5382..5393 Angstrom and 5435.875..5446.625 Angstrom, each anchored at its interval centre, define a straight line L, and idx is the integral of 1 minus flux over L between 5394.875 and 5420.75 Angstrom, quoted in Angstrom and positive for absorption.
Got 1.7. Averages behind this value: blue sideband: 9.99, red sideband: 9.86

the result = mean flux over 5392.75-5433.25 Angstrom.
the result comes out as 9.35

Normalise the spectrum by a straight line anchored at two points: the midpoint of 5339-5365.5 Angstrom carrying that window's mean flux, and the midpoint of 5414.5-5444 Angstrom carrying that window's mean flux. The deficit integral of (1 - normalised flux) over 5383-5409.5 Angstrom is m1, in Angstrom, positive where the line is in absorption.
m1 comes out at 2.2 Angstrom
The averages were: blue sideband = 10.1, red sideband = 9.82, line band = 9.12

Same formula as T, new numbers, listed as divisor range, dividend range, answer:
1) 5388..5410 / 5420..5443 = 1.08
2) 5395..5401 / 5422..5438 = 1.12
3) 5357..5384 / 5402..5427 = 1.00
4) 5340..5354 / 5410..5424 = 1.04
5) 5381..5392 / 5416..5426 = 1.04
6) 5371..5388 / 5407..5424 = 1.06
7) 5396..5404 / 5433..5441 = 1.11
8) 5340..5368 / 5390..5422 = 0.93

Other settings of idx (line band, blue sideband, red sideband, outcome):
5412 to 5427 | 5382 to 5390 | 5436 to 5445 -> -0.53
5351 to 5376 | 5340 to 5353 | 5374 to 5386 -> -0.03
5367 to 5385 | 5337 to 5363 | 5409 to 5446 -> 1.06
